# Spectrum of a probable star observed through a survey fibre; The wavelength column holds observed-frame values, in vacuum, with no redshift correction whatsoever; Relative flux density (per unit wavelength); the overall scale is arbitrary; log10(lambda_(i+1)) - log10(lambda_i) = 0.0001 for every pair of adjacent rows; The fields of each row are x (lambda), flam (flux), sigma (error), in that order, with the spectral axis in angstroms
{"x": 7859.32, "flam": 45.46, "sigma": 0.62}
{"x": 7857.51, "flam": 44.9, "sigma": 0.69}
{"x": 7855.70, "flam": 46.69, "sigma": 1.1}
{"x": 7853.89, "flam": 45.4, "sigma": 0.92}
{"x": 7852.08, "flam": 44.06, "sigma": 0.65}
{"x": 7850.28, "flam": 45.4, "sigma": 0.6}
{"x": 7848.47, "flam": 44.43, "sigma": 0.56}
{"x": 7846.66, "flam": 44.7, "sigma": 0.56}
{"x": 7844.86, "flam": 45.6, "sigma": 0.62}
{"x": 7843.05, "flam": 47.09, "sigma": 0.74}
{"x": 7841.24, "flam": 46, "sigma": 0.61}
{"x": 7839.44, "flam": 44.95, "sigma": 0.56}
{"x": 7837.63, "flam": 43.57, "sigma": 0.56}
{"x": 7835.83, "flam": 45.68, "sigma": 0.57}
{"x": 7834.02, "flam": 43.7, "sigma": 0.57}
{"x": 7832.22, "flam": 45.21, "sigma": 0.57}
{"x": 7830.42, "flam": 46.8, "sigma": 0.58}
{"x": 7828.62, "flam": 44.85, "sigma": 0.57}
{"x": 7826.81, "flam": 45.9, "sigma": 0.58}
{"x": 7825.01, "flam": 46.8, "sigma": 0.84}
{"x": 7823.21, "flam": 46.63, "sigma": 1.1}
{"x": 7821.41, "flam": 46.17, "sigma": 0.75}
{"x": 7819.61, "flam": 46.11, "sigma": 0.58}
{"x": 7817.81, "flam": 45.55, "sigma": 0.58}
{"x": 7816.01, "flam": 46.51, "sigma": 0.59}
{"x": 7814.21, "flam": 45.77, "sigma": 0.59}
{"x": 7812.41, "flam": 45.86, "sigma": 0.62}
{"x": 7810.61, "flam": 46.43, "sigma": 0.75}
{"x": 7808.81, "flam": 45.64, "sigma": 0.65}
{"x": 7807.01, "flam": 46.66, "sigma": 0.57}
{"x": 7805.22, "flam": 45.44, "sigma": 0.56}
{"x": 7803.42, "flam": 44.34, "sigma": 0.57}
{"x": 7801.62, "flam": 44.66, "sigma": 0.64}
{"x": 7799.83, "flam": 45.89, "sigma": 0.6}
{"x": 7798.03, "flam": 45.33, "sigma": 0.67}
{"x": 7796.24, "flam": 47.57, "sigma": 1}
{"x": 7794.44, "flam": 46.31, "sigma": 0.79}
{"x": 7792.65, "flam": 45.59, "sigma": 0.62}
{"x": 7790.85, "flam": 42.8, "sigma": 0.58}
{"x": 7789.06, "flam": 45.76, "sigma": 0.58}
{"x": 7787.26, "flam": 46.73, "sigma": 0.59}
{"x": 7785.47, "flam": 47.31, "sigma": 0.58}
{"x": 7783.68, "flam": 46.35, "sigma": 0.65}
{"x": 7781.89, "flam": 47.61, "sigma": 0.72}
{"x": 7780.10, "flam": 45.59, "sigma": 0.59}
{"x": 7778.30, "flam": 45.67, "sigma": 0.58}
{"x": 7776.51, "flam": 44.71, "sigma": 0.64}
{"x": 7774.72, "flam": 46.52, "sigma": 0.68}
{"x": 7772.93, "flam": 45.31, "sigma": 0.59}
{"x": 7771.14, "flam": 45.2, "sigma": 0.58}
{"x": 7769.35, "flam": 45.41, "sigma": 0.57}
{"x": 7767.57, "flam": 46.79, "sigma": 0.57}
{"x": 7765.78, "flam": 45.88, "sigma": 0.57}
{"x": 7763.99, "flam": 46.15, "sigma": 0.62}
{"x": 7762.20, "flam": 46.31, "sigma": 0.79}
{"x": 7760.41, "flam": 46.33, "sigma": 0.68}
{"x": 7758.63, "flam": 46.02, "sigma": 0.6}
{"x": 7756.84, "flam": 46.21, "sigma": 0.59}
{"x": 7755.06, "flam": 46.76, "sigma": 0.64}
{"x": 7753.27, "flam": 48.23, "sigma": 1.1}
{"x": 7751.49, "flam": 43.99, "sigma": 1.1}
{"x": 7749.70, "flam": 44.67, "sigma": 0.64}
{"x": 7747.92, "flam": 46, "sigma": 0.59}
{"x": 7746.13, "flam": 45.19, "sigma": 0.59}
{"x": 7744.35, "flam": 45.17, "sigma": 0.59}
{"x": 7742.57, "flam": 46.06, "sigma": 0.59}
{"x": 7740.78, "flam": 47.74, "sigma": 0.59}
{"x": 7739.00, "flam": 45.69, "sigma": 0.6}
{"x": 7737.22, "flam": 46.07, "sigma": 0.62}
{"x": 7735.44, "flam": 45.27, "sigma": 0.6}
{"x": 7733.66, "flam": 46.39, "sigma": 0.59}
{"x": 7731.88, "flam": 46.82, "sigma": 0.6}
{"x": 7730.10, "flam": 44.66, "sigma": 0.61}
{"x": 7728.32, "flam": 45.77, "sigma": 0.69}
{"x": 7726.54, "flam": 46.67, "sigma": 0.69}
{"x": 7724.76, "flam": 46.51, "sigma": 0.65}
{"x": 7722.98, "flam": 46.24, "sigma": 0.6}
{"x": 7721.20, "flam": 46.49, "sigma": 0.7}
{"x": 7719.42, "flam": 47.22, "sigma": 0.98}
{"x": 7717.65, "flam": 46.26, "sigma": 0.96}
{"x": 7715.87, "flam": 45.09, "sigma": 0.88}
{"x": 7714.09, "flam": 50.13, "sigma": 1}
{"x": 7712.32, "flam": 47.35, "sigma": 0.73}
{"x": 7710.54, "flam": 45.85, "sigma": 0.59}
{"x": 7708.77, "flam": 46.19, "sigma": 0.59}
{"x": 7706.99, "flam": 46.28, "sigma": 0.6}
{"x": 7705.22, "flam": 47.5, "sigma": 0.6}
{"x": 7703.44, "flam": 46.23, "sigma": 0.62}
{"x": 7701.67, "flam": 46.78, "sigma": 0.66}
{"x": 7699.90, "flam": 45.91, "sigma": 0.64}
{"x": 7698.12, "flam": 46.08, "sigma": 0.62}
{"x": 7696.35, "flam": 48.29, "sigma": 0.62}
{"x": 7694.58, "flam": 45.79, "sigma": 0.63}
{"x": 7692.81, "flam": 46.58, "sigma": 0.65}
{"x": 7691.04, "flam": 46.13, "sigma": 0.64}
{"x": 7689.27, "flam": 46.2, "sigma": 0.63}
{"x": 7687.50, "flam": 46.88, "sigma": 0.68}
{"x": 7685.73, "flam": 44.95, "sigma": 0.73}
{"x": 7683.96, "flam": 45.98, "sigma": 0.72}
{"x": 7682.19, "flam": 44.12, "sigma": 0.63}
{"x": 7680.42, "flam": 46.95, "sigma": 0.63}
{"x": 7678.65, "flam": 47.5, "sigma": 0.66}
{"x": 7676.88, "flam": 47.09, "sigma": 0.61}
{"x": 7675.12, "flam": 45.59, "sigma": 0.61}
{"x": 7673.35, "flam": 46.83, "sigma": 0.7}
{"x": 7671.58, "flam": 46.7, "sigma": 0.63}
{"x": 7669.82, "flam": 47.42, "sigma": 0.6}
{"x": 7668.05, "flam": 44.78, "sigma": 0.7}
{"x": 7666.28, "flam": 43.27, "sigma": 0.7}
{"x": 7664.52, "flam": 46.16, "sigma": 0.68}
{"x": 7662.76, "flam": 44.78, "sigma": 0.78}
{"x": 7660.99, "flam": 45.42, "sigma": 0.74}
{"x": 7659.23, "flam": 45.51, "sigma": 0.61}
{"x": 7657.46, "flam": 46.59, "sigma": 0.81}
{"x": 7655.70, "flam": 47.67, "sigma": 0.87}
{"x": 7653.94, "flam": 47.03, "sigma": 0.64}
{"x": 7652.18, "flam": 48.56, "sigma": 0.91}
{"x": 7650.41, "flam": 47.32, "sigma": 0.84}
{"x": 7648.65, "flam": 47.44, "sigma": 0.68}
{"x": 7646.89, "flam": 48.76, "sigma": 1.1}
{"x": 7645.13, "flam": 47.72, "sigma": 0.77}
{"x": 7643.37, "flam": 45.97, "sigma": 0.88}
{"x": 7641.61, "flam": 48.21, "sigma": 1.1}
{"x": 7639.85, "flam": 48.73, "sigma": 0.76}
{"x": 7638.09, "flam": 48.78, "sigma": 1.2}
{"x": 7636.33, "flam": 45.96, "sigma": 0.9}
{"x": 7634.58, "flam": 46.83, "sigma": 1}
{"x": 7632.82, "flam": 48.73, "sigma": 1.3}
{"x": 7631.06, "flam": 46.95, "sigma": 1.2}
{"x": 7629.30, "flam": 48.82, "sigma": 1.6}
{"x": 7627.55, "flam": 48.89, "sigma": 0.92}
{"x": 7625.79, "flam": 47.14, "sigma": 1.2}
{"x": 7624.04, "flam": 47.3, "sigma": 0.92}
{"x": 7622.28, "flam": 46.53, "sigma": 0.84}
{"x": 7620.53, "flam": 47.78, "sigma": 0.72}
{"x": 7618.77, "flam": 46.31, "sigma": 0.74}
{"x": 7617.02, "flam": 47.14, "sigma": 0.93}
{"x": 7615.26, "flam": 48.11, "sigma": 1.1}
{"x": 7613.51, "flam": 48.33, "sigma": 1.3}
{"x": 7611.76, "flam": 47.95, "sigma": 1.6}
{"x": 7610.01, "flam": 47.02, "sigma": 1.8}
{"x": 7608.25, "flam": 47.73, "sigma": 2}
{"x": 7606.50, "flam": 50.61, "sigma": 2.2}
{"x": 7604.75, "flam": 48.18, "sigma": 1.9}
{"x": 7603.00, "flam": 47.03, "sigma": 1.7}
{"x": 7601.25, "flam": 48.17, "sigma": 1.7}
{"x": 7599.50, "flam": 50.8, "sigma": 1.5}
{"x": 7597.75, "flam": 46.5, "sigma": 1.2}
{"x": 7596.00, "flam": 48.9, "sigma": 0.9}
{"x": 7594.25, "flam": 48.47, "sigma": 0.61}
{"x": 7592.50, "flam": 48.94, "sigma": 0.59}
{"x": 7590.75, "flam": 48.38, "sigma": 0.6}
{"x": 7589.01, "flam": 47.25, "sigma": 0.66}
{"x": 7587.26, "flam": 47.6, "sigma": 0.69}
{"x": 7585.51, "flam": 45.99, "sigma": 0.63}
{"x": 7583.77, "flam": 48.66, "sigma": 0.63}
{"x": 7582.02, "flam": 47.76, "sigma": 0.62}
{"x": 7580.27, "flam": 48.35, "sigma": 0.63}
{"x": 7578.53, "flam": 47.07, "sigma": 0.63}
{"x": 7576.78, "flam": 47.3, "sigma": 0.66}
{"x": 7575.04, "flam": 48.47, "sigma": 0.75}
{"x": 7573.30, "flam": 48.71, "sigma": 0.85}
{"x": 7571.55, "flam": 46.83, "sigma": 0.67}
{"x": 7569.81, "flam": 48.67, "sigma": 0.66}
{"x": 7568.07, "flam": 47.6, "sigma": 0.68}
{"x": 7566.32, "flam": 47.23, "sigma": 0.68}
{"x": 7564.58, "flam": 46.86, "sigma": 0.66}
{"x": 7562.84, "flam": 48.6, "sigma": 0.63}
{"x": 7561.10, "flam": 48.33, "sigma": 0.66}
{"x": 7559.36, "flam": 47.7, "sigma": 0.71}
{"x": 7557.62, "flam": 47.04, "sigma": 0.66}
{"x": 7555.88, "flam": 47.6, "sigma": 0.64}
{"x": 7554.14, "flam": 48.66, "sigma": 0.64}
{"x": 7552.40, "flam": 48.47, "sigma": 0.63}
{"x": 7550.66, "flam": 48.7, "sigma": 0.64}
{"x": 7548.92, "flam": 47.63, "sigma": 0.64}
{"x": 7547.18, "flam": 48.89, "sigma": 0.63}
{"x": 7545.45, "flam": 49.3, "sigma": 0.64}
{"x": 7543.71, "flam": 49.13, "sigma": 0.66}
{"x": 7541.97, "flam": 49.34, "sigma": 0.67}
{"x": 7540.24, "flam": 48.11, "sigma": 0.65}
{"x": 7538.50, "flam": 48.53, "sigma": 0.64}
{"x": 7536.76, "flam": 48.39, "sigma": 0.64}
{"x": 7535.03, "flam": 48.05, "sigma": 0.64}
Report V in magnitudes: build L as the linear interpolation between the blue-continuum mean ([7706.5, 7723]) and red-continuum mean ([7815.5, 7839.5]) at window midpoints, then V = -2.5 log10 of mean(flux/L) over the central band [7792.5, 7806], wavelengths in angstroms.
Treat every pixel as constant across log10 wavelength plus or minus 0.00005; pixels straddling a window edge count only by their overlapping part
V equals 0.01 mag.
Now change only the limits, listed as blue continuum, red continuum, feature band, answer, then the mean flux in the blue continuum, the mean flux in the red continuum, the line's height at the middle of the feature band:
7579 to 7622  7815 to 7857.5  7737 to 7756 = 0.012 mag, 48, 45.5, 46.5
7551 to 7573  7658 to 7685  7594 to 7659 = -0.025 mag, 47.8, 45.9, 46.7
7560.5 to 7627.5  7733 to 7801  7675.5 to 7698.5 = 0.011 mag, 47.9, 46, 46.8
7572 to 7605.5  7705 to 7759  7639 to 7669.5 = 0.012 mag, 48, 46.3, 47.2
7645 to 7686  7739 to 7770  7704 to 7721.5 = -0.014 mag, 46.4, 46.1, 46.2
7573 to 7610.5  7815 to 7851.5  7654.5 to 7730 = 0.017 mag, 48.1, 45.6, 47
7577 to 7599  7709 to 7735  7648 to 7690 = 0.018 mag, 47.8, 46.5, 47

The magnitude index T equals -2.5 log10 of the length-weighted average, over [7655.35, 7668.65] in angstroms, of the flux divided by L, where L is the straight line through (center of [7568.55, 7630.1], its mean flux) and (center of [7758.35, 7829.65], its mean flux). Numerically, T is 0.04 mag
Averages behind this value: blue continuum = 47.9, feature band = 45.5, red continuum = 45.9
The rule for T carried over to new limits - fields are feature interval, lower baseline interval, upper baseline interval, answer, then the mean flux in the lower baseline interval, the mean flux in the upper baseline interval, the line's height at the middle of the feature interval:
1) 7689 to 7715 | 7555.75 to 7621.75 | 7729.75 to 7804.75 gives -0.004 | 47.9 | 45.9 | 46.6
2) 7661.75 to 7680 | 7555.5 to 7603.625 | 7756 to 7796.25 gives 0.023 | 47.9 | 46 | 47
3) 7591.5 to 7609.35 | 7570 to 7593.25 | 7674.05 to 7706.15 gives -0.021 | 47.8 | 46.4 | 47.6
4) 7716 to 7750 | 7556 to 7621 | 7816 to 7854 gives 0.010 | 47.9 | 45.5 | 46.5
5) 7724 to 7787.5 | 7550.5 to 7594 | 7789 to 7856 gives 0.003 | 47.9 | 45.6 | 46.2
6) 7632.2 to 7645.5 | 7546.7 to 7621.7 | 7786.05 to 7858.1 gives -0.004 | 47.9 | 45.6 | 47.4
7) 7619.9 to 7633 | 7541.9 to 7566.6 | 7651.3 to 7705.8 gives -0.014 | 48.2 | 46.3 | 47.1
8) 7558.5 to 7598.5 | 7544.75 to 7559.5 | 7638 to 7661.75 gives 0.004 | 48.2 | 47.4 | 48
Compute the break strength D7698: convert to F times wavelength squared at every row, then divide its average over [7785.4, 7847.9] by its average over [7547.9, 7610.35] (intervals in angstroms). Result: 1.01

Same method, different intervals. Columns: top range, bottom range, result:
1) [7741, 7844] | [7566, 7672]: 1.01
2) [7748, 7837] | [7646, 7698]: 1.02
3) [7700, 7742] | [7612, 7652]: 1.00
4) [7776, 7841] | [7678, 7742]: 1.01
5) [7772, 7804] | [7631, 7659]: 1.00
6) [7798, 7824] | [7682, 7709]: 1.02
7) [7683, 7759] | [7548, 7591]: 1.01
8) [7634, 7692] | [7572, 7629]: 0.99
